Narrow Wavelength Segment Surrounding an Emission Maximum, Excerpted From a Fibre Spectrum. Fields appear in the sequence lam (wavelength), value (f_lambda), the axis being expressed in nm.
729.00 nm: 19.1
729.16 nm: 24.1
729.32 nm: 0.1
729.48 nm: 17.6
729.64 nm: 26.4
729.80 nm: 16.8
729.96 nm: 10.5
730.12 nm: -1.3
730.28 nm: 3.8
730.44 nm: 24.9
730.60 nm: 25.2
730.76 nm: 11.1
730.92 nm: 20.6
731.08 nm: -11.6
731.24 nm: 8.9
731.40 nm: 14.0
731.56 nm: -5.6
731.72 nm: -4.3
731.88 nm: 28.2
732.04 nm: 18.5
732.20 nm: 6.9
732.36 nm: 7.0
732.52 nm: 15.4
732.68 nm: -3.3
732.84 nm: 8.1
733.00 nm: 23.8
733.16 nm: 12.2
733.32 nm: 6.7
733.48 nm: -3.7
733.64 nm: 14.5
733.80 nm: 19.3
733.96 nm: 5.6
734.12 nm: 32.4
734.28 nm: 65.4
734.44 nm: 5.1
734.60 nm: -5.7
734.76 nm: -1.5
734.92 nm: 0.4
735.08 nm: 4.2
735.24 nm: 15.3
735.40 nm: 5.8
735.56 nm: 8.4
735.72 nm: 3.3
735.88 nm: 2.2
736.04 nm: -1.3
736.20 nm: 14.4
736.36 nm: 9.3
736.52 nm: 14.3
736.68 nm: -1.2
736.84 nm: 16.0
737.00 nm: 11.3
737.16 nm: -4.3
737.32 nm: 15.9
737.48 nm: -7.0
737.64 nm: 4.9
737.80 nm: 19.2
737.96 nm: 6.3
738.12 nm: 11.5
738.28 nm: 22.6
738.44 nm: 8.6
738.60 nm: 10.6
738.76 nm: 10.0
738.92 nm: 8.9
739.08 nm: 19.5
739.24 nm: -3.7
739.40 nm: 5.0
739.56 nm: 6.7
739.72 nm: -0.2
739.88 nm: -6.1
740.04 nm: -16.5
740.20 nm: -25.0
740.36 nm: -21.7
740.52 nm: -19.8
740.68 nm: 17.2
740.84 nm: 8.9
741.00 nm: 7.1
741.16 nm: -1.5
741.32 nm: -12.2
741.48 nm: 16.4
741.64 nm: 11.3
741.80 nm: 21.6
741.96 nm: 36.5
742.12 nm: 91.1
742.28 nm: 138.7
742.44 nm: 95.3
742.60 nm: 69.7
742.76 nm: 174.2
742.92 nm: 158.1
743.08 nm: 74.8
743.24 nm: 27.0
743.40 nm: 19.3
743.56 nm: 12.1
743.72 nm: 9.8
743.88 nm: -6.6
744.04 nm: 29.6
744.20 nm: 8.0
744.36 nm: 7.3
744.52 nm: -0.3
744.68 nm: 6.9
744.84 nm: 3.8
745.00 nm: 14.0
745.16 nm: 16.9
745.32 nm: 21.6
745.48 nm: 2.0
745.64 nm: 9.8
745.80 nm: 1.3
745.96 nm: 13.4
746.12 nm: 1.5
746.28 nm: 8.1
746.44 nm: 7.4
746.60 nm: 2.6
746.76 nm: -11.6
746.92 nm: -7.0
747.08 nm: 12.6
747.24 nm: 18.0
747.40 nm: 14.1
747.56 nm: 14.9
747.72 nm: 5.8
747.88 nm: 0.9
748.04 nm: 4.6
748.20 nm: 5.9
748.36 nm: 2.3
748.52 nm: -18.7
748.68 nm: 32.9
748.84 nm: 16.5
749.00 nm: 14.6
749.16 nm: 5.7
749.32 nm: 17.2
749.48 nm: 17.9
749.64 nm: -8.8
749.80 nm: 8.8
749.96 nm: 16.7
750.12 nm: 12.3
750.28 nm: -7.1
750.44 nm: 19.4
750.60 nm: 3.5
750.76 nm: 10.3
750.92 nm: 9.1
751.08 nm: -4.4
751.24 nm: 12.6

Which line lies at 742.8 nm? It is [O II]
